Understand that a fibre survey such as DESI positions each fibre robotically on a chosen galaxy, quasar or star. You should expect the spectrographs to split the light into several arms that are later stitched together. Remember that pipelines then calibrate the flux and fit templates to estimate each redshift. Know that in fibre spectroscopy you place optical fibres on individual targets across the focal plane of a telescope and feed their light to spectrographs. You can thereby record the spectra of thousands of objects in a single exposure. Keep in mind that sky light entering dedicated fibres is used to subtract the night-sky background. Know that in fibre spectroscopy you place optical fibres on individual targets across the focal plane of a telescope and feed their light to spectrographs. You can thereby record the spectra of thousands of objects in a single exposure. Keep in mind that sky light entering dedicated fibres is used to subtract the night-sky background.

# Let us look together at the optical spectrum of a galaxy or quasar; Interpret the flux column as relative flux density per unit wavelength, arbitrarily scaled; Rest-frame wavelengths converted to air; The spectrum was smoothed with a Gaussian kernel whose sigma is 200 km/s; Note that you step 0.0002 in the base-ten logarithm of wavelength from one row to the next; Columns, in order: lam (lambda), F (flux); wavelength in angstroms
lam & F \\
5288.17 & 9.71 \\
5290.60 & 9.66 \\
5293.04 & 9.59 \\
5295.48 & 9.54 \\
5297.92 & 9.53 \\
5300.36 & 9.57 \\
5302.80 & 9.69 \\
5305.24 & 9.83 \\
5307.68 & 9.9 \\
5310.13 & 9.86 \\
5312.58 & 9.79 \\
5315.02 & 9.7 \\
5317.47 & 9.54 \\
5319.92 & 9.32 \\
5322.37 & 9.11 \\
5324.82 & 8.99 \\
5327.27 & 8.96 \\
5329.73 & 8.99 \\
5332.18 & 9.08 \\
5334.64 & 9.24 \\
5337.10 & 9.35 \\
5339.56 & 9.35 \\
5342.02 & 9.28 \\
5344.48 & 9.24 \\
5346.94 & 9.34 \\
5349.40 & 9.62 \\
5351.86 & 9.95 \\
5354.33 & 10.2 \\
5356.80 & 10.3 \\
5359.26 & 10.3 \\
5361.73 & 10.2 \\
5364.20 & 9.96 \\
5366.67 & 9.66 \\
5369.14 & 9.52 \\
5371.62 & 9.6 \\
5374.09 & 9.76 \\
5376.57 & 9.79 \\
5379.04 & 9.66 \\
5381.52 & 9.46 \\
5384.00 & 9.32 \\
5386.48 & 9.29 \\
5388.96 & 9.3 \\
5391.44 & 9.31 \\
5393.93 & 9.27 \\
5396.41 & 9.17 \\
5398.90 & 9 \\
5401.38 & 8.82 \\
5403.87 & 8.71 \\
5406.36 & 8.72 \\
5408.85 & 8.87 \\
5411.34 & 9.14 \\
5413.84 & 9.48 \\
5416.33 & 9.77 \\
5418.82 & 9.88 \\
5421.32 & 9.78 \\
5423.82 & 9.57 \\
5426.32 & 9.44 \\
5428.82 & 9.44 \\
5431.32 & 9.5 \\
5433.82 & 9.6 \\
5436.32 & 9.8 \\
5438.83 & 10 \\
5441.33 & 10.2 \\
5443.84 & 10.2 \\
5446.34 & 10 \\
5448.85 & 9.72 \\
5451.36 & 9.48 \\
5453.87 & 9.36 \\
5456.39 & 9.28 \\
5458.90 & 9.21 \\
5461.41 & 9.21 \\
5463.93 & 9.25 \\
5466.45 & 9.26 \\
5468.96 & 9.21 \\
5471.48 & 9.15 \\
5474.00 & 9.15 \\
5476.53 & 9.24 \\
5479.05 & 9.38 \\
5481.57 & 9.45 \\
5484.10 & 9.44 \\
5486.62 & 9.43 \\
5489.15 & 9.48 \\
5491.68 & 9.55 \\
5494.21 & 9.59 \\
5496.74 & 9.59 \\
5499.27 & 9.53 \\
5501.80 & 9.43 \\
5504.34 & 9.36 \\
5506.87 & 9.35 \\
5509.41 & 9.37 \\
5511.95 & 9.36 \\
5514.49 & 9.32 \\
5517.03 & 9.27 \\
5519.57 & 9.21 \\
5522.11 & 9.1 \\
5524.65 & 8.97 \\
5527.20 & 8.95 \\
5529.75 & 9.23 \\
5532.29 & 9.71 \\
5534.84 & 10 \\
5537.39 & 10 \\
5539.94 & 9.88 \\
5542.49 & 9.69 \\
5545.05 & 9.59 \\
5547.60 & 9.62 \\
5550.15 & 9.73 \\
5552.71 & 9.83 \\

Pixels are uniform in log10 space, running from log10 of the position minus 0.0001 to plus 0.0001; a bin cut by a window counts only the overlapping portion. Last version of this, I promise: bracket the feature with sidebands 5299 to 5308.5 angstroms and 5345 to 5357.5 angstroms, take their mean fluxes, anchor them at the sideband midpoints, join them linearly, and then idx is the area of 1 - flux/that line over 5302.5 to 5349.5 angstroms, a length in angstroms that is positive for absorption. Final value 1.85 angstroms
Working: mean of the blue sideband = 9.75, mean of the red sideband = 9.83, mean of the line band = 9.4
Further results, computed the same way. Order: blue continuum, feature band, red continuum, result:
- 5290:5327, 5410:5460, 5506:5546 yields -0.8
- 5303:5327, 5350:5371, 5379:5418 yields -1.4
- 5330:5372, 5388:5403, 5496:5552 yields 0.7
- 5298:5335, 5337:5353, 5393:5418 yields -0.2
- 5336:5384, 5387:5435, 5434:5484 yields 1.5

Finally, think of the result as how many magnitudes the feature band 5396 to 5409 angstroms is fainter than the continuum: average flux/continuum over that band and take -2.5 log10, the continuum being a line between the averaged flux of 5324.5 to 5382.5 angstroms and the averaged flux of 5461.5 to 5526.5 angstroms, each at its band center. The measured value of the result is 0.075 mag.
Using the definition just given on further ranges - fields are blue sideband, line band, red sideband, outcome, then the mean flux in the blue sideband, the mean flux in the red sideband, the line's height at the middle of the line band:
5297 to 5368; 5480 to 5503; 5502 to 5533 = -0.02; 9.58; 9.26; 9.31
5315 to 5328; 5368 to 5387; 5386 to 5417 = -0.05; 9.24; 9.13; 9.16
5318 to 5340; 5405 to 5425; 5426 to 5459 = 0.02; 9.16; 9.68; 9.55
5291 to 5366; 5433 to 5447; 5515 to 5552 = -0.05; 9.58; 9.5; 9.54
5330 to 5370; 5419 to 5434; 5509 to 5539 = 0.00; 9.65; 9.38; 9.53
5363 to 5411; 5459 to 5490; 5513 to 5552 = 0.01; 9.32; 9.49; 9.42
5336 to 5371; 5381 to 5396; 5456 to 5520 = 0.04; 9.73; 9.35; 9.63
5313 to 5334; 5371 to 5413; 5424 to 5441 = 0.03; 9.24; 9.66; 9.5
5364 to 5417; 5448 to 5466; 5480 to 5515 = 0.01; 9.33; 9.45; 9.4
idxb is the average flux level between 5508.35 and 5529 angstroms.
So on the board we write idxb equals 9.19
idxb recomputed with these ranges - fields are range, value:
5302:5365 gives 9.58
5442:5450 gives 10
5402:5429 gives 9.33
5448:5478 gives 9.29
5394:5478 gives 9.41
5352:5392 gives 9.74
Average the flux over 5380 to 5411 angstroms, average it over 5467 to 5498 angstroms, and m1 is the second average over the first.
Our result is 1.0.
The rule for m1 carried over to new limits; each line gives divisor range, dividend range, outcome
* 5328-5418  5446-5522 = 0.99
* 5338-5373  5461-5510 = 0.96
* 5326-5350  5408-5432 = 1.03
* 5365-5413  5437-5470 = 1.03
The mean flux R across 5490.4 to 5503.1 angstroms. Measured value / 9.54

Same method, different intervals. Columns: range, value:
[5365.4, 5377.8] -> 9.66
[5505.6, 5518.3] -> 9.33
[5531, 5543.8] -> 9.85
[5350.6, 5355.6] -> 10.1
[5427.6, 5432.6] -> 9.48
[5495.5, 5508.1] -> 9.46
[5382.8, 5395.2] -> 9.3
